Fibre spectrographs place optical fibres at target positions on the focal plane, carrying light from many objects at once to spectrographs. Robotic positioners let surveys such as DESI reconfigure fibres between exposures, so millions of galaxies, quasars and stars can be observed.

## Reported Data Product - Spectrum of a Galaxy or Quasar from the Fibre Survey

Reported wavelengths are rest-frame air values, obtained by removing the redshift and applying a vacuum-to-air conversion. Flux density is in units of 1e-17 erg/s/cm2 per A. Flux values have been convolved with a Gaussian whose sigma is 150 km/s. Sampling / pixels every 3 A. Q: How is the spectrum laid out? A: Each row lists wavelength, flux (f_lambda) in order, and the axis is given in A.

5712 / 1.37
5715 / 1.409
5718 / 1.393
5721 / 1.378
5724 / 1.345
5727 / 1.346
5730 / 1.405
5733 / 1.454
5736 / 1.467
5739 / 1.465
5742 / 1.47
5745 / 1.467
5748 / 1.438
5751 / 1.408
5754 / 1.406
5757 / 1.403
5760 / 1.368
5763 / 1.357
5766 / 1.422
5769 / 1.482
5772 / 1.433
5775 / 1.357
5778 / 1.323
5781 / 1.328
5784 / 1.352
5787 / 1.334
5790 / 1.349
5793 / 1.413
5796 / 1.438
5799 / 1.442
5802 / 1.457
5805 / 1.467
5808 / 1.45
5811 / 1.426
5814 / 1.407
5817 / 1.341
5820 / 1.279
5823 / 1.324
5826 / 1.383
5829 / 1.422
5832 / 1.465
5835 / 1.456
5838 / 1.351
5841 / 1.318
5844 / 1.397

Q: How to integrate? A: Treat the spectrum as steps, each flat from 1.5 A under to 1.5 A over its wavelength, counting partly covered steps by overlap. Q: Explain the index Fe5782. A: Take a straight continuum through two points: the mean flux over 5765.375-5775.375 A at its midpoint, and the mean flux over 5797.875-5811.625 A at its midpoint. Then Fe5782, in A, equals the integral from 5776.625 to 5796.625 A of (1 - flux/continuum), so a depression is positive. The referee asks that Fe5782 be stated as 1.1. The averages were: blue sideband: 1.43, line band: 1.36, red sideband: 1.45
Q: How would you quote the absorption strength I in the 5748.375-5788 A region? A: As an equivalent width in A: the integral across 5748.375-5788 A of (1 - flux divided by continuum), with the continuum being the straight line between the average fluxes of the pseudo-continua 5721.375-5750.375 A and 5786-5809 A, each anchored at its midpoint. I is 1.1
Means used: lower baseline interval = 1.43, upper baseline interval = 1.42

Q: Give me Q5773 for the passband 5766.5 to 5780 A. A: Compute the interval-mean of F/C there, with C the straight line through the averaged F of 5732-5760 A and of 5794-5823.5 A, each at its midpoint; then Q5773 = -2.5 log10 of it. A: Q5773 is 0.020 mag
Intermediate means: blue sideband 1.44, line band 1.4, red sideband 1.41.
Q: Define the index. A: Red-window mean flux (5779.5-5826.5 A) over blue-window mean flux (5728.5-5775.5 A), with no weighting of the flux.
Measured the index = 1.0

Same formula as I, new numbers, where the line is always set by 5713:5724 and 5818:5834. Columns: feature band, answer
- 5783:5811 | -0.70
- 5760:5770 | -0.20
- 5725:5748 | -0.88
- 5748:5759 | -0.21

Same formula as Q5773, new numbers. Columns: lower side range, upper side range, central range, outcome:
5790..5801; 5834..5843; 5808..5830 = 0.02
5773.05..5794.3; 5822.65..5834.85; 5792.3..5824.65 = -0.02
